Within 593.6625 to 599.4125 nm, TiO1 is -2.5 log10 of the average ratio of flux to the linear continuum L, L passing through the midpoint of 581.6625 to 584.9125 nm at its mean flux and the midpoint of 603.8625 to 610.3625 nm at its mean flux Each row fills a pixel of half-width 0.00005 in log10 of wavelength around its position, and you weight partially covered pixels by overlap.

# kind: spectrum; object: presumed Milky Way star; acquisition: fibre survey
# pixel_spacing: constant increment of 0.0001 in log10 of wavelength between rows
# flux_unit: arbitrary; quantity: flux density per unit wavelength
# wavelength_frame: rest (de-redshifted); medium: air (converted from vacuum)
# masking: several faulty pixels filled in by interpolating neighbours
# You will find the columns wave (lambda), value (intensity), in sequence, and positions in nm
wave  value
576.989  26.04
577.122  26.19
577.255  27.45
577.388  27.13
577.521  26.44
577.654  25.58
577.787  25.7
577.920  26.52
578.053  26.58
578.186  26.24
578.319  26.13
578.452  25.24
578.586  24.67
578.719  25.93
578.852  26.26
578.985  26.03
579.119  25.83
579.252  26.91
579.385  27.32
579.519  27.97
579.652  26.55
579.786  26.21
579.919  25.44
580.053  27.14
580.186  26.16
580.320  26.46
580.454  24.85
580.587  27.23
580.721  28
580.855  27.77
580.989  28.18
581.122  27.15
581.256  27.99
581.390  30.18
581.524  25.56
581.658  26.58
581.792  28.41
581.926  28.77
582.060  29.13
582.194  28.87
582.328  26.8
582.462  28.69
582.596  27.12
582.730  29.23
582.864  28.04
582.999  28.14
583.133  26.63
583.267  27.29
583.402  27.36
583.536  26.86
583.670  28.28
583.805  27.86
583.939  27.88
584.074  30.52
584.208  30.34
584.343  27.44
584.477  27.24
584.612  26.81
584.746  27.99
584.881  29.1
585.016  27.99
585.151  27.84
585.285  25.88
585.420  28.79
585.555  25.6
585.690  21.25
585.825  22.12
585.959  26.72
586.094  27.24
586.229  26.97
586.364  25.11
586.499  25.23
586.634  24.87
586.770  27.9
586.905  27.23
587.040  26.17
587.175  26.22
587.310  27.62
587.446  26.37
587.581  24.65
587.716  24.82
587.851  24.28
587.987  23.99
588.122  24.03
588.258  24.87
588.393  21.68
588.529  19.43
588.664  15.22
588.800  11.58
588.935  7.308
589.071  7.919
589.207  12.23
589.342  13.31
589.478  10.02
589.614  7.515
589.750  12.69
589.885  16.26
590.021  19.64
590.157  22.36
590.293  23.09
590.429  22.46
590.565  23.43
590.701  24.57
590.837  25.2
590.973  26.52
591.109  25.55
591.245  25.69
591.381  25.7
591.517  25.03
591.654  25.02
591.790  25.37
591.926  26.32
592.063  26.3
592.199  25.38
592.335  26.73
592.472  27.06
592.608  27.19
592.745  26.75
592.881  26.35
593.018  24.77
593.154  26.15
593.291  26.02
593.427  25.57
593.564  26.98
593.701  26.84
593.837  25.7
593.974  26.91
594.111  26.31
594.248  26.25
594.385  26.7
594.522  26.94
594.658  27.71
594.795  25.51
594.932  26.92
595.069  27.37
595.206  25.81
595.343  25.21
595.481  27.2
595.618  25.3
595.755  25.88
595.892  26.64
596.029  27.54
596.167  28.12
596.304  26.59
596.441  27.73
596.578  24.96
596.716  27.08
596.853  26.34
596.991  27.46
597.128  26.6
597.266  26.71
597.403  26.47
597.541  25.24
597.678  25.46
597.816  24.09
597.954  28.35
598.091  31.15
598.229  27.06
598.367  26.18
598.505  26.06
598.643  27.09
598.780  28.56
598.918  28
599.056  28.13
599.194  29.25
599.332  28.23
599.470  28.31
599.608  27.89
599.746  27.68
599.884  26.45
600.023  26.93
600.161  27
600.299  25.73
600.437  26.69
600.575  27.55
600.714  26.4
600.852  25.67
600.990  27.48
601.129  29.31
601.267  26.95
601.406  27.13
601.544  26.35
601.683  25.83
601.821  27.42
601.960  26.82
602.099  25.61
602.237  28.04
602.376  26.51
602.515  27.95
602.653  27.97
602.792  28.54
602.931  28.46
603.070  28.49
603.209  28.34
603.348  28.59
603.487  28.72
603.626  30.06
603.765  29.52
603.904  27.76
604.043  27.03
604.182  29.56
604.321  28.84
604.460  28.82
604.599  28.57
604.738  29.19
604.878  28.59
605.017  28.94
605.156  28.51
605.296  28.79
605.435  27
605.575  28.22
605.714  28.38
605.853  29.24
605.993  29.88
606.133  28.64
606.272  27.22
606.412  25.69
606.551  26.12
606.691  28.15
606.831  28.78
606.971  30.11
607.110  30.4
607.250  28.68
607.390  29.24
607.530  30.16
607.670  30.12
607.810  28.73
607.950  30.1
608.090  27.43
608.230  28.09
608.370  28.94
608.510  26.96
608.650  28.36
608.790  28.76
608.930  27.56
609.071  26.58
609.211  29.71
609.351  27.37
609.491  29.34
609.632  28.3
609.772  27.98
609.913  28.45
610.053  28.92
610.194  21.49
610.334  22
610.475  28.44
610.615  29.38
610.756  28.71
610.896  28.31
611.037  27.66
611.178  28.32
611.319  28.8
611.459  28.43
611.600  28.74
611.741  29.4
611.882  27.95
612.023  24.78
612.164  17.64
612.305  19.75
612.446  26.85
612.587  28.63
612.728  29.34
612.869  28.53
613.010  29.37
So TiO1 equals 0.05 mag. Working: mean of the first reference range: 28.1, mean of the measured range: 26.9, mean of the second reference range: 28.2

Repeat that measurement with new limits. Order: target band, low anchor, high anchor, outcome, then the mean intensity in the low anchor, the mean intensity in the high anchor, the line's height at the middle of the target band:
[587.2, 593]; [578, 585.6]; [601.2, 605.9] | 0.263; 27.3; 28.1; 27.6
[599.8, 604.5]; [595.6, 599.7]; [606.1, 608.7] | 0.007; 27.1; 28.5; 27.8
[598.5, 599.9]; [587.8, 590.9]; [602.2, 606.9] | -0.135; 17.9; 28.3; 24.7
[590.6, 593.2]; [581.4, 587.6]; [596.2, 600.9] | 0.052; 27.2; 27.1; 27.1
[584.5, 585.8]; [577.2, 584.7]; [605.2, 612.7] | 0.026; 27.2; 27.8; 27.3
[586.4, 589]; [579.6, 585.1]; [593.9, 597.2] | 0.191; 27.7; 26.6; 27.2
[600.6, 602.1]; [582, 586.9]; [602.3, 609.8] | 0.053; 27.2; 28.5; 28.2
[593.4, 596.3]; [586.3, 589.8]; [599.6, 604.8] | -0.122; 20.1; 27.7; 23.7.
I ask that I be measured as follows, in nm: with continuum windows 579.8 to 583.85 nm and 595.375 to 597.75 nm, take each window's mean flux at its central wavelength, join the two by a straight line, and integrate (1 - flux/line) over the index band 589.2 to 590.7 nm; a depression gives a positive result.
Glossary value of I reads 0.54 nm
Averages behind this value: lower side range 27.5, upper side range 26.5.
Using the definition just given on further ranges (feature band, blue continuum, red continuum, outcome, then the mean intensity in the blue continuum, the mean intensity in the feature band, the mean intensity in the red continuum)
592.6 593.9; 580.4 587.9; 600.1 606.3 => 0.06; 27.1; 26.2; 27.9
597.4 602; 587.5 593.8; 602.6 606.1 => -0.14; 22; 27.2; 28.6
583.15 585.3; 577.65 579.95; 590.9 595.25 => -0.14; 26.2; 27.9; 26.2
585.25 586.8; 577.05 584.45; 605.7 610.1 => 0.11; 27.2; 25.6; 28.5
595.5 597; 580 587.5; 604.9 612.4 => 0.05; 27.2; 26.7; 27.8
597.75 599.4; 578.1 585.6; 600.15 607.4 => 0.01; 27.3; 27.7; 28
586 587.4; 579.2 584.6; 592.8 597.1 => 0.04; 27.6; 26.4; 26.5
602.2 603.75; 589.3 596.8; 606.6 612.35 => -0.11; 24.6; 28.4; 27.8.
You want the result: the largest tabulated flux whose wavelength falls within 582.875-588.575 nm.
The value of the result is 30.52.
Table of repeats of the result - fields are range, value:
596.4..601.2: 31.15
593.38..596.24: 28.12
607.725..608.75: 30.1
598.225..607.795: 30.4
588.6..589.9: 16.26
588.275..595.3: 27.71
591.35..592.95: 27.19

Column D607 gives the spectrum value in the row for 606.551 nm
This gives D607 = 26.12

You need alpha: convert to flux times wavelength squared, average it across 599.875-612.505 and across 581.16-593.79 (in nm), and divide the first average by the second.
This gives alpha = 1.2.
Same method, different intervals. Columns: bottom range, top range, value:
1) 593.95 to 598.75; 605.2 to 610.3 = 1.10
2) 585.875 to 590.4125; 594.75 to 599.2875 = 1.33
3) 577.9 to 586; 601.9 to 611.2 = 1.13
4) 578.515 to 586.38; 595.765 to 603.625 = 1.06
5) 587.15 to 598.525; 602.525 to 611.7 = 1.23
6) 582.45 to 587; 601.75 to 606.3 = 1.11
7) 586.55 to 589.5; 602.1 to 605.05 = 1.45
